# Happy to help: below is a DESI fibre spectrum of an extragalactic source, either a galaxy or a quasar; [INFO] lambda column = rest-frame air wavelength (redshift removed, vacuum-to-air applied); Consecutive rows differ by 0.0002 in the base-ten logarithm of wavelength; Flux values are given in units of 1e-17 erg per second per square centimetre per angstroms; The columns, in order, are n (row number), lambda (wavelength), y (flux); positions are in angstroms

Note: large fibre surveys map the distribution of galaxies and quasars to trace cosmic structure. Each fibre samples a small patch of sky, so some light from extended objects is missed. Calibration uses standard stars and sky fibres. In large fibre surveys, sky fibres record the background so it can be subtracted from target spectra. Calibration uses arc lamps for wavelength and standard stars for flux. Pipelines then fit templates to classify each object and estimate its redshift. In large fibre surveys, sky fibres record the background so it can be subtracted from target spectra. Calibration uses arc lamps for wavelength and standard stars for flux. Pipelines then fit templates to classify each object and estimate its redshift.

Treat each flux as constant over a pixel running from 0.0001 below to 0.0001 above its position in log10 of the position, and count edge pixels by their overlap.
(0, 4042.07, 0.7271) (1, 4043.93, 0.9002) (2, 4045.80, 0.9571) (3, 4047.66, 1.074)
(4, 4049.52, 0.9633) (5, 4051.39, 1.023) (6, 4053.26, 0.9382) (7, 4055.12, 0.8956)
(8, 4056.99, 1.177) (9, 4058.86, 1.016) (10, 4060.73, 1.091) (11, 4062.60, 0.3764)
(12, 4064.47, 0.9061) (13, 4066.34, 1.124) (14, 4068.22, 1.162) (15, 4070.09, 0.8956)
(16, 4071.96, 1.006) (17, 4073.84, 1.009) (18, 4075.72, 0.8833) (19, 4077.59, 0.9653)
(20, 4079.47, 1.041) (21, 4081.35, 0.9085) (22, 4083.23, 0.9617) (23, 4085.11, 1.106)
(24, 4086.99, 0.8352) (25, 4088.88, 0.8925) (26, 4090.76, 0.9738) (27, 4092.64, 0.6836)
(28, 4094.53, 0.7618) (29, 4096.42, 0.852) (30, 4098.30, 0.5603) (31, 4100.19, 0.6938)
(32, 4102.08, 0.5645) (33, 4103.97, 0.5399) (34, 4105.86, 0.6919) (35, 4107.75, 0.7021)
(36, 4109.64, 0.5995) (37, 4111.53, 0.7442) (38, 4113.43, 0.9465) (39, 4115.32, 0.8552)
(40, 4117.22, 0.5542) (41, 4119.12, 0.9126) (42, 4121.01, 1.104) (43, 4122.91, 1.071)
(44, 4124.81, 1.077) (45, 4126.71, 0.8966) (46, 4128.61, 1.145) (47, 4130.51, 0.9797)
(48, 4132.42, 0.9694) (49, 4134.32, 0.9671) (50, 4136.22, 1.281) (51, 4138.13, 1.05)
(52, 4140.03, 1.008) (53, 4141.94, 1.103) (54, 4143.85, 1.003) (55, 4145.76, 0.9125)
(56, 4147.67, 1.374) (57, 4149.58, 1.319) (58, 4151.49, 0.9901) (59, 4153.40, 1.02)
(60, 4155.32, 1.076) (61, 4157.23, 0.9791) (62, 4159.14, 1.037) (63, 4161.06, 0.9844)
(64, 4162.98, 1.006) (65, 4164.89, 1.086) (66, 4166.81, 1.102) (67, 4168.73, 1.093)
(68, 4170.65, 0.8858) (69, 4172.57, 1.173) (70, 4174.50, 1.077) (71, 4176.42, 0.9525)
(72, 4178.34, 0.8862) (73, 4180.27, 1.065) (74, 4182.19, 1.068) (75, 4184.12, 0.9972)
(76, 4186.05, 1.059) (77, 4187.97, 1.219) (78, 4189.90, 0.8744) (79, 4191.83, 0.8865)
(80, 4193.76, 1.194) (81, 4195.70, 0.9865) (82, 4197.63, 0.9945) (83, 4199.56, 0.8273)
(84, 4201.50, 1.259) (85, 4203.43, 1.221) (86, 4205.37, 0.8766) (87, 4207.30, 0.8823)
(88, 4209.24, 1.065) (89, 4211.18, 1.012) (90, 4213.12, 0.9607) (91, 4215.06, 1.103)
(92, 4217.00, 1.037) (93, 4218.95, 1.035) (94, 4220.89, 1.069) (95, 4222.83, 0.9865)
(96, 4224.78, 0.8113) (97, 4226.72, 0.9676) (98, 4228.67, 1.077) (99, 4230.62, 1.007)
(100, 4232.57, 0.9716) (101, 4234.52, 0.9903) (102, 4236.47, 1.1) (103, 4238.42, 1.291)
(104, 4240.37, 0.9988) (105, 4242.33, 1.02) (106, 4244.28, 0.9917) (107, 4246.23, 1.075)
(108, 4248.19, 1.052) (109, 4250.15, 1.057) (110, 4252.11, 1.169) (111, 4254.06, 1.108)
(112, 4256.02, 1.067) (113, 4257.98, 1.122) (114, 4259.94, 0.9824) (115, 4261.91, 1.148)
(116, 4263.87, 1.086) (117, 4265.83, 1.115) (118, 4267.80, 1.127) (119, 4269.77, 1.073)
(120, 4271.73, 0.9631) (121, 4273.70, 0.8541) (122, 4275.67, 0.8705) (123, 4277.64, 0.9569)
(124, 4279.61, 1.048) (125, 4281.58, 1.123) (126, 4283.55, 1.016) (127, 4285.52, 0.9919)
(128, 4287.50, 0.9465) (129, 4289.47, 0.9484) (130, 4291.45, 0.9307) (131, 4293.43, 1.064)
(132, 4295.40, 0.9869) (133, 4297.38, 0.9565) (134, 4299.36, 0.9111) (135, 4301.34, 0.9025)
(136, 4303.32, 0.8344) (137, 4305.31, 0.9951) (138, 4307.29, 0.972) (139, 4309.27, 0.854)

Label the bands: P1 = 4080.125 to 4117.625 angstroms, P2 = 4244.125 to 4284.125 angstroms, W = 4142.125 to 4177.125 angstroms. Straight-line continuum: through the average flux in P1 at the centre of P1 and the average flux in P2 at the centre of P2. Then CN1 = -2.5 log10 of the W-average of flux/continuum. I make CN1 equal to -0.208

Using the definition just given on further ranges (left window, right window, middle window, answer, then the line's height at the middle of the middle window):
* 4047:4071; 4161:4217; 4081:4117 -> 0.26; 0.989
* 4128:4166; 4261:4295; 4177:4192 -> 0.04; 1.05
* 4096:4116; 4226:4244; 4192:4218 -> -0.07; 0.965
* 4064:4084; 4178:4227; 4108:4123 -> 0.20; 0.998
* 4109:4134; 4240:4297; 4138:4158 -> -0.15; 0.938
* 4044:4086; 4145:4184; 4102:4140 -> 0.14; 1.02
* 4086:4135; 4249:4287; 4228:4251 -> -0.05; 1.01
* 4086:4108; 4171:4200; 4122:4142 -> -0.23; 0.844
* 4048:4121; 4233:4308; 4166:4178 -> -0.11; 0.94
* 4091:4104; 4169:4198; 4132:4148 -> -0.24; 0.855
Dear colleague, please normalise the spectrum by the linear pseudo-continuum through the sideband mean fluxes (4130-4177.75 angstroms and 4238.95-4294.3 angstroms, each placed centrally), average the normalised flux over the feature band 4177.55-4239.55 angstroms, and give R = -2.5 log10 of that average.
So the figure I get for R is 0.022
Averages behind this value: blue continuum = 1.06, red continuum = 1.03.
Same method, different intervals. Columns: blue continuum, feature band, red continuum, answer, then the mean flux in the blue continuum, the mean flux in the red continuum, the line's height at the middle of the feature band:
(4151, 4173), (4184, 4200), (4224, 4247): 0.02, 1.03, 1.03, 1.03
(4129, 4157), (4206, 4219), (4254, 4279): 0.05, 1.07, 1.03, 1.05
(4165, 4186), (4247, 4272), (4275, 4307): -0.10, 1.03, 0.969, 0.986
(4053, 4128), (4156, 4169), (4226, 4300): -0.11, 0.875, 1.03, 0.94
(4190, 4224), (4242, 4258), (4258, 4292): -0.06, 1.02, 1.01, 1.02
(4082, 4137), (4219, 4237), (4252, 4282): 0.00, 0.859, 1.05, 1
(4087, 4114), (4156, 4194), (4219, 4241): -0.15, 0.729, 1.03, 0.9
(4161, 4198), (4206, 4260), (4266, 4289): -0.02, 1.03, 1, 1.01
